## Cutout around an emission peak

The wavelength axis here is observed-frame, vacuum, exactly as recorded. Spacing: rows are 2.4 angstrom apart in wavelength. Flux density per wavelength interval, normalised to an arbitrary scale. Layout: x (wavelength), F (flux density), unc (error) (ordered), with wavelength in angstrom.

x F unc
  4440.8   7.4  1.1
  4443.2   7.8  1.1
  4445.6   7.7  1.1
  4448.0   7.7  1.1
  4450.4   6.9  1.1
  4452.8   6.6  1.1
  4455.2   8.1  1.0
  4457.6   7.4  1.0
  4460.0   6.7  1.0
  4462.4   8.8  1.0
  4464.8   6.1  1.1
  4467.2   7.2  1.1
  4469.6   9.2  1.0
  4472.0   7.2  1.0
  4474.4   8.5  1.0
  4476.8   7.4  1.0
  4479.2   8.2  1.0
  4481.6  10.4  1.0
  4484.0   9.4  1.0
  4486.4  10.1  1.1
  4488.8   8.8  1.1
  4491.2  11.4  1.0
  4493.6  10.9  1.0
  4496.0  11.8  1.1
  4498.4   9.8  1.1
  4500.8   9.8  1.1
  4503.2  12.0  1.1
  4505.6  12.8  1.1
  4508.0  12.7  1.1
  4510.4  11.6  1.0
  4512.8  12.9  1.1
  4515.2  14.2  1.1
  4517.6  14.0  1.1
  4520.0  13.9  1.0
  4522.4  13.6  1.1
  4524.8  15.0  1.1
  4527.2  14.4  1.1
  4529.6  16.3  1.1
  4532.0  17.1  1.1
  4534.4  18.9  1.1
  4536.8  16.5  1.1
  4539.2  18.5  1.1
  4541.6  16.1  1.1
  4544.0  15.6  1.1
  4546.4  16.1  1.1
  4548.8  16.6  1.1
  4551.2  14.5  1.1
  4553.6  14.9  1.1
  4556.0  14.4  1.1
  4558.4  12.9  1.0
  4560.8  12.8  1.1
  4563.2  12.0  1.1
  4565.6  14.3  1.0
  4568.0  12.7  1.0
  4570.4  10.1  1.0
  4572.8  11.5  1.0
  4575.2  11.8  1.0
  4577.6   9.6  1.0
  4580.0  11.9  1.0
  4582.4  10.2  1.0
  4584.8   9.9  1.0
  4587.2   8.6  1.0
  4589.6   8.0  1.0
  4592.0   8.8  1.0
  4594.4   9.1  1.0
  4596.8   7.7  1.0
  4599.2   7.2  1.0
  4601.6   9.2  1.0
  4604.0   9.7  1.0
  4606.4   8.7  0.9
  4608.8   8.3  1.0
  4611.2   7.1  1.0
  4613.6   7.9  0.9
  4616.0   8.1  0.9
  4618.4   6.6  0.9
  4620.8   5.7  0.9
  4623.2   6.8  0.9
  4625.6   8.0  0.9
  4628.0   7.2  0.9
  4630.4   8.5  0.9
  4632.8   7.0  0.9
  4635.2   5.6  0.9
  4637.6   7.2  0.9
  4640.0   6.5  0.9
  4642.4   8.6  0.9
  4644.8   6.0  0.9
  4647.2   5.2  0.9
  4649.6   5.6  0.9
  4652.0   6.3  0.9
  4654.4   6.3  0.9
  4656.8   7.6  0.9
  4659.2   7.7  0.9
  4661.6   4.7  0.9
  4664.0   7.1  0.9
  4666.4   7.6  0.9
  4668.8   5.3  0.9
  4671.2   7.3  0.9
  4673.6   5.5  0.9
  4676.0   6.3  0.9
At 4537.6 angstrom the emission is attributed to C IV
